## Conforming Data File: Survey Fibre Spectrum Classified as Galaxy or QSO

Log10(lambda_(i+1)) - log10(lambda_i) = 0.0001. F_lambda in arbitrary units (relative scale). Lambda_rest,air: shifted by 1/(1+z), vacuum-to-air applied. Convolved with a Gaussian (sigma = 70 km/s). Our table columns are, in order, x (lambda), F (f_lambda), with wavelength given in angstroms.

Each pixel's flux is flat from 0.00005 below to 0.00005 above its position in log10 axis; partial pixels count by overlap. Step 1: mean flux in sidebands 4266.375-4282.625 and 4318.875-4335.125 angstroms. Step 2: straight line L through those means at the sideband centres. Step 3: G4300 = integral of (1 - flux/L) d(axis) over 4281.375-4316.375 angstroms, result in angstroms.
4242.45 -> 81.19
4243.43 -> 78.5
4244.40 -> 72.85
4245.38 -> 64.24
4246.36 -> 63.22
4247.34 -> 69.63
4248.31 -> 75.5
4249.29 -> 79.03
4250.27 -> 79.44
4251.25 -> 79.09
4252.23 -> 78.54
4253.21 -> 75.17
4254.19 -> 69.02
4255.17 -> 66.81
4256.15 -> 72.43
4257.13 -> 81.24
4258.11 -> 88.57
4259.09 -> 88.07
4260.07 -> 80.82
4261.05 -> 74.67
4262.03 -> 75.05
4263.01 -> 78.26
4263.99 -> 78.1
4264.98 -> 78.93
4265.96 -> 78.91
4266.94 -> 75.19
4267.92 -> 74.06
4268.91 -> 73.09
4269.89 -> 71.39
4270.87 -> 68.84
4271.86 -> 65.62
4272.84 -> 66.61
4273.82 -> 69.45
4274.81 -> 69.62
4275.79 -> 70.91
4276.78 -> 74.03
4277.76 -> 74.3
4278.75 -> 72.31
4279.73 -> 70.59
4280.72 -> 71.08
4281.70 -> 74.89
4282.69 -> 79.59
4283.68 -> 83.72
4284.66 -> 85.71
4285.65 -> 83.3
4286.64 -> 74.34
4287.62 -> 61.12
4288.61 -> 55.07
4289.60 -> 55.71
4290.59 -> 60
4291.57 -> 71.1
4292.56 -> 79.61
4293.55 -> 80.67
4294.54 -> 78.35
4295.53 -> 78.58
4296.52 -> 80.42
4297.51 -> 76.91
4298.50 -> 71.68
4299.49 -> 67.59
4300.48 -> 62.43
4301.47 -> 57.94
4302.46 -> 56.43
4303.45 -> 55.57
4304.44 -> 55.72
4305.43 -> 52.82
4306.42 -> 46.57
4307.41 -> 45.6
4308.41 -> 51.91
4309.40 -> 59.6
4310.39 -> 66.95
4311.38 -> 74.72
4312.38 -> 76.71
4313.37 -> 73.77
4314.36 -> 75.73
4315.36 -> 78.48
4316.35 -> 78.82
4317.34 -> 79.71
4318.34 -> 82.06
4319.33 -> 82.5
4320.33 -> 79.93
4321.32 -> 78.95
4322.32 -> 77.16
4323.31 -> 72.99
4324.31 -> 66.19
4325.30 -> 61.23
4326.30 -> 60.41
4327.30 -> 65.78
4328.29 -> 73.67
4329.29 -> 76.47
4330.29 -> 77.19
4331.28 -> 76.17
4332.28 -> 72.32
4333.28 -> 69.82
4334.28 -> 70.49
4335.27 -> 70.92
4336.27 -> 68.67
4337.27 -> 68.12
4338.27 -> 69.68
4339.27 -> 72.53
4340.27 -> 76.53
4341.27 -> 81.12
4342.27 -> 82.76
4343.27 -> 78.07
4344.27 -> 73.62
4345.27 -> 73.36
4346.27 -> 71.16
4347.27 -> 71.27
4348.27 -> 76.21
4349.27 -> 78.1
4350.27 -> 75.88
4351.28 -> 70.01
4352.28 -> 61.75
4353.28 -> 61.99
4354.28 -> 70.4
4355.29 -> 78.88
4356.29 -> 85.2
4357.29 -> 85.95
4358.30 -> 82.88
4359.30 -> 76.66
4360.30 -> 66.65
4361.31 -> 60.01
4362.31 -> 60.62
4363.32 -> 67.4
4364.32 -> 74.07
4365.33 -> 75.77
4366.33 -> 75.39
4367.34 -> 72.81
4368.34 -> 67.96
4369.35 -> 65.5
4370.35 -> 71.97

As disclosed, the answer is 1.8 angstroms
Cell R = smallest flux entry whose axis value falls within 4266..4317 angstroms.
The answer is 45.6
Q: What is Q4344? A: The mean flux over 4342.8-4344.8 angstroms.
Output 75.8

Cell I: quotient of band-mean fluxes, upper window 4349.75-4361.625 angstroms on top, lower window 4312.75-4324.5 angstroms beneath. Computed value 0.94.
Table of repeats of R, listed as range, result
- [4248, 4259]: 66.81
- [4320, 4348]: 60.41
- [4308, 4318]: 51.91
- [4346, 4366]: 60.01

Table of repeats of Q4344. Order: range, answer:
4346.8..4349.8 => 75.3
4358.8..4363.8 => 66.2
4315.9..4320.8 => 80.6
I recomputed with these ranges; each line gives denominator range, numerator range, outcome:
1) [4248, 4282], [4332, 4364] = 0.97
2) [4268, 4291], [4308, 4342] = 1.02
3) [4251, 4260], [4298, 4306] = 0.77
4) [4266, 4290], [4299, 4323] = 0.94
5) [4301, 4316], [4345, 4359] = 1.20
